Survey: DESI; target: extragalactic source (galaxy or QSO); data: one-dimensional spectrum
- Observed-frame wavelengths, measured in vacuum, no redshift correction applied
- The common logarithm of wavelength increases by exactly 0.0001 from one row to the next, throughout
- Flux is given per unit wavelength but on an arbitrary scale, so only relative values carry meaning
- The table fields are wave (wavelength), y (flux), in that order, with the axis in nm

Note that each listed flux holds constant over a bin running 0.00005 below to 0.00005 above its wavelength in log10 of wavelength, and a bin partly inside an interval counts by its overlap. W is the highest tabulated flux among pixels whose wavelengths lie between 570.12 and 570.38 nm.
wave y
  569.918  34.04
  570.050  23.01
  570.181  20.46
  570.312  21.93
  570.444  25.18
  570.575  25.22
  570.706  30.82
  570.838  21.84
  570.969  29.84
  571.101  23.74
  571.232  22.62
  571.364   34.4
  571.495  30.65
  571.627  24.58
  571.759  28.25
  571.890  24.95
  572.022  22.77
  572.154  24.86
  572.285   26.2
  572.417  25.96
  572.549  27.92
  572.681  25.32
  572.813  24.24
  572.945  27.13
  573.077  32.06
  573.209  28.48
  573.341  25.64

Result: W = 21.93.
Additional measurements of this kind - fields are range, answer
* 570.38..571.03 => 30.82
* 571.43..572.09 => 30.65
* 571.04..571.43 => 34.4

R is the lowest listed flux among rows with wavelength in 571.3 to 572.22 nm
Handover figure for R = 22.77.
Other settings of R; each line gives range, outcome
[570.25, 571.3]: 21.84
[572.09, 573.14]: 24.24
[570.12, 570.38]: 20.46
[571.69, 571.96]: 24.95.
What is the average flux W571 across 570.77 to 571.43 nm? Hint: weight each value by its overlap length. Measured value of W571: 26.5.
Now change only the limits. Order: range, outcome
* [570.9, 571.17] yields 26.7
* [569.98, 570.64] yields 23.2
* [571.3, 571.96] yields 28.5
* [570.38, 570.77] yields 27.1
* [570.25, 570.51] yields 23.6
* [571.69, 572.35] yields 25.4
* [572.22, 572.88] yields 25.9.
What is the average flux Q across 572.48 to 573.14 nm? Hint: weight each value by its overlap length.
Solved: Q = 27.3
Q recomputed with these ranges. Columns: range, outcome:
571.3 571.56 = 32.6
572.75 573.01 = 25.7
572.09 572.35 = 25.6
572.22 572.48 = 26.1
